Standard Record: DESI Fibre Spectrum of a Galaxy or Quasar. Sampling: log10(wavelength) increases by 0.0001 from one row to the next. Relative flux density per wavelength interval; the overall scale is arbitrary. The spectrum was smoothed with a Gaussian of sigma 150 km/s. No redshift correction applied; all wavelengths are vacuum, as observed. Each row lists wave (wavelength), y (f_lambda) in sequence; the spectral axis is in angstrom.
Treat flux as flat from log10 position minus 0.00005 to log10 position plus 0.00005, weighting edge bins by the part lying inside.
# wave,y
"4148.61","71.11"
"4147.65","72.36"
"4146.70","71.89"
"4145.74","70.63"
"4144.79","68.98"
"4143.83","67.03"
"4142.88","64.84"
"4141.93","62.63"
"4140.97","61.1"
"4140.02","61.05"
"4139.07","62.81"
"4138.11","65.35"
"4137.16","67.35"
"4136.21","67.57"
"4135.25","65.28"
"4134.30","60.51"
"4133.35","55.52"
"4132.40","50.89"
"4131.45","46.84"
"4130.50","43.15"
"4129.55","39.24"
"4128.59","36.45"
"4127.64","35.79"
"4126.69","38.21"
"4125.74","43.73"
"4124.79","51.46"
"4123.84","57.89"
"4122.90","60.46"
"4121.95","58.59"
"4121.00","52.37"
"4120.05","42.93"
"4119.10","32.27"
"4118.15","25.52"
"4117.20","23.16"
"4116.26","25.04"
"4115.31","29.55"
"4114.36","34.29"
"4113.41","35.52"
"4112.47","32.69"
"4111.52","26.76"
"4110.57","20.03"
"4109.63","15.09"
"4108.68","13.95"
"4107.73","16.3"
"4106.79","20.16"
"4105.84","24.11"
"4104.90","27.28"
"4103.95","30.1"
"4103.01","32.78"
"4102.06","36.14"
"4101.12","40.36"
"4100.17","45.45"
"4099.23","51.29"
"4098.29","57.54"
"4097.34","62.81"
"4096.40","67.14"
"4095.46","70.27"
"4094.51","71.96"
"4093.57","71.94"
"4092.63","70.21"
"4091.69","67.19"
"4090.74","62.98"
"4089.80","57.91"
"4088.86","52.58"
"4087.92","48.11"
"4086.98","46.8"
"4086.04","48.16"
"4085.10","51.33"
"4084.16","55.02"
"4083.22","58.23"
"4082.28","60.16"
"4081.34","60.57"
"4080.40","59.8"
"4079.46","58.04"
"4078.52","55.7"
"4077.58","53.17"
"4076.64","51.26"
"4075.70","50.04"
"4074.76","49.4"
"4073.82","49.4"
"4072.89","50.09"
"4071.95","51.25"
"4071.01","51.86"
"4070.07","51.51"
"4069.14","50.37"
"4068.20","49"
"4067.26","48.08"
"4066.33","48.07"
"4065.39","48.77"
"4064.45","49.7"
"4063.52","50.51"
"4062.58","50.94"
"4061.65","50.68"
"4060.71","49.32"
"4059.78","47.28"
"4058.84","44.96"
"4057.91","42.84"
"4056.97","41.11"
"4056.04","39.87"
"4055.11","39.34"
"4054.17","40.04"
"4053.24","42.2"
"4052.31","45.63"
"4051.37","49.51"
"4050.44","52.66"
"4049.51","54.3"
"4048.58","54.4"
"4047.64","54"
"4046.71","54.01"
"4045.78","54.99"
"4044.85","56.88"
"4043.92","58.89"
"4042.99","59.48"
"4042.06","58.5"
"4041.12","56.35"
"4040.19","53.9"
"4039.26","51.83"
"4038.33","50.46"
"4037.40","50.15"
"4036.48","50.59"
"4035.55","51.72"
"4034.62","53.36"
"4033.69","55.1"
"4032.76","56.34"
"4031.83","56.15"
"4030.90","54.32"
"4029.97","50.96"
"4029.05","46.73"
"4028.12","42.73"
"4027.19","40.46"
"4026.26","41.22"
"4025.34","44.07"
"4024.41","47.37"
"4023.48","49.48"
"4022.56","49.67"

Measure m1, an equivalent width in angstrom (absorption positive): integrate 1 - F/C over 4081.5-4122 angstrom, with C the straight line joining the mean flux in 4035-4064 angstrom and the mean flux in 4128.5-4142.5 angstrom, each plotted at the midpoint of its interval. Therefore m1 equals 7.9 angstrom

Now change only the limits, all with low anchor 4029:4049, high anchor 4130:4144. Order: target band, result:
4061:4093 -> 1.8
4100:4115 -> 7.8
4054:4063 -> 1.7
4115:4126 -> 3.2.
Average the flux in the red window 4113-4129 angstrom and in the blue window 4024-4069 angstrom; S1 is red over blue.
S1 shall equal 0.8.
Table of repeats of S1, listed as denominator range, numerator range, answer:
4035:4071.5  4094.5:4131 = 0.77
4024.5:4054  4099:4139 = 0.78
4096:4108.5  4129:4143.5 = 1.51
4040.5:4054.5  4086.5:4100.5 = 1.14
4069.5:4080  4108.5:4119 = 0.50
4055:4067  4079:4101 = 1.26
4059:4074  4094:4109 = 0.85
